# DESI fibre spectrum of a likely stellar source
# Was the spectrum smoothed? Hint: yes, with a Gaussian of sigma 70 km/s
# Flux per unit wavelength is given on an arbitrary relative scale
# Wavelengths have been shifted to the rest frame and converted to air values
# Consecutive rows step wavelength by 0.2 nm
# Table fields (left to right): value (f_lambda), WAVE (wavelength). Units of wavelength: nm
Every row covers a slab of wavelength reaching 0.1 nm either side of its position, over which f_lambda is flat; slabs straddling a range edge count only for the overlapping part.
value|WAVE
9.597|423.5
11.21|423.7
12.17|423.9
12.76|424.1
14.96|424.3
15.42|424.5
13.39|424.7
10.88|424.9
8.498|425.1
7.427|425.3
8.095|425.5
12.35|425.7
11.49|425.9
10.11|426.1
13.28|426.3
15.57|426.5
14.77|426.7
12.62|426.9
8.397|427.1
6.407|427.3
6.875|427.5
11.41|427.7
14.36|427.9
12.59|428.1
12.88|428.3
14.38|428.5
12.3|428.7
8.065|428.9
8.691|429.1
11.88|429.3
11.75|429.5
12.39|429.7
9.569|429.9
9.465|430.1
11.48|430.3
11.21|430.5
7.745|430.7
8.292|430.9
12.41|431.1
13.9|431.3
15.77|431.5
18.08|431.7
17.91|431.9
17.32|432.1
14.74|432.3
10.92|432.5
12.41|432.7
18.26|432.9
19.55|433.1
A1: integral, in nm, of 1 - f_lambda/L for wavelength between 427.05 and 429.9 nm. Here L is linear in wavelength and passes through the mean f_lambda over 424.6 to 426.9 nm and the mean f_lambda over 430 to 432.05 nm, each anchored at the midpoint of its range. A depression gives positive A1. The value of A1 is 0.30 nm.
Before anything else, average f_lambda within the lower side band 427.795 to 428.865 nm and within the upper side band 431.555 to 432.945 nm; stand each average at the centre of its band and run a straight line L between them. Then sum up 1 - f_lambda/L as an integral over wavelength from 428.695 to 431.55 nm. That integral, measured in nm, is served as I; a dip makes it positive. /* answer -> 0.67 nm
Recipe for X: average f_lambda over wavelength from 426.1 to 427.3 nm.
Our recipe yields 12.1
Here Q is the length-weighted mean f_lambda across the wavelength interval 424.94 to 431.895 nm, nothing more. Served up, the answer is 11.4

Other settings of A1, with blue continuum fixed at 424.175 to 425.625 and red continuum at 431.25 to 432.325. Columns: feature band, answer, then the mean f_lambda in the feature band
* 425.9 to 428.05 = 0.23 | 11.4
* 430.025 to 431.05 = 0.38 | 9.78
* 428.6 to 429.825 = 0.31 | 10.8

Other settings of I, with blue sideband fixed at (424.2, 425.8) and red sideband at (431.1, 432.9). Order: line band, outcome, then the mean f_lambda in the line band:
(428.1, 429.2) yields 0.16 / 11.4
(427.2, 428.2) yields 0.20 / 10.3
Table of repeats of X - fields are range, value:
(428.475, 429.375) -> 10.8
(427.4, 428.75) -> 12.1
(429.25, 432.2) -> 12.6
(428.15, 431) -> 10.8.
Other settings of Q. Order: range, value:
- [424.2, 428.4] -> 11.5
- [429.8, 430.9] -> 9.75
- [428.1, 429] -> 12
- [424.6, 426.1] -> 10.3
